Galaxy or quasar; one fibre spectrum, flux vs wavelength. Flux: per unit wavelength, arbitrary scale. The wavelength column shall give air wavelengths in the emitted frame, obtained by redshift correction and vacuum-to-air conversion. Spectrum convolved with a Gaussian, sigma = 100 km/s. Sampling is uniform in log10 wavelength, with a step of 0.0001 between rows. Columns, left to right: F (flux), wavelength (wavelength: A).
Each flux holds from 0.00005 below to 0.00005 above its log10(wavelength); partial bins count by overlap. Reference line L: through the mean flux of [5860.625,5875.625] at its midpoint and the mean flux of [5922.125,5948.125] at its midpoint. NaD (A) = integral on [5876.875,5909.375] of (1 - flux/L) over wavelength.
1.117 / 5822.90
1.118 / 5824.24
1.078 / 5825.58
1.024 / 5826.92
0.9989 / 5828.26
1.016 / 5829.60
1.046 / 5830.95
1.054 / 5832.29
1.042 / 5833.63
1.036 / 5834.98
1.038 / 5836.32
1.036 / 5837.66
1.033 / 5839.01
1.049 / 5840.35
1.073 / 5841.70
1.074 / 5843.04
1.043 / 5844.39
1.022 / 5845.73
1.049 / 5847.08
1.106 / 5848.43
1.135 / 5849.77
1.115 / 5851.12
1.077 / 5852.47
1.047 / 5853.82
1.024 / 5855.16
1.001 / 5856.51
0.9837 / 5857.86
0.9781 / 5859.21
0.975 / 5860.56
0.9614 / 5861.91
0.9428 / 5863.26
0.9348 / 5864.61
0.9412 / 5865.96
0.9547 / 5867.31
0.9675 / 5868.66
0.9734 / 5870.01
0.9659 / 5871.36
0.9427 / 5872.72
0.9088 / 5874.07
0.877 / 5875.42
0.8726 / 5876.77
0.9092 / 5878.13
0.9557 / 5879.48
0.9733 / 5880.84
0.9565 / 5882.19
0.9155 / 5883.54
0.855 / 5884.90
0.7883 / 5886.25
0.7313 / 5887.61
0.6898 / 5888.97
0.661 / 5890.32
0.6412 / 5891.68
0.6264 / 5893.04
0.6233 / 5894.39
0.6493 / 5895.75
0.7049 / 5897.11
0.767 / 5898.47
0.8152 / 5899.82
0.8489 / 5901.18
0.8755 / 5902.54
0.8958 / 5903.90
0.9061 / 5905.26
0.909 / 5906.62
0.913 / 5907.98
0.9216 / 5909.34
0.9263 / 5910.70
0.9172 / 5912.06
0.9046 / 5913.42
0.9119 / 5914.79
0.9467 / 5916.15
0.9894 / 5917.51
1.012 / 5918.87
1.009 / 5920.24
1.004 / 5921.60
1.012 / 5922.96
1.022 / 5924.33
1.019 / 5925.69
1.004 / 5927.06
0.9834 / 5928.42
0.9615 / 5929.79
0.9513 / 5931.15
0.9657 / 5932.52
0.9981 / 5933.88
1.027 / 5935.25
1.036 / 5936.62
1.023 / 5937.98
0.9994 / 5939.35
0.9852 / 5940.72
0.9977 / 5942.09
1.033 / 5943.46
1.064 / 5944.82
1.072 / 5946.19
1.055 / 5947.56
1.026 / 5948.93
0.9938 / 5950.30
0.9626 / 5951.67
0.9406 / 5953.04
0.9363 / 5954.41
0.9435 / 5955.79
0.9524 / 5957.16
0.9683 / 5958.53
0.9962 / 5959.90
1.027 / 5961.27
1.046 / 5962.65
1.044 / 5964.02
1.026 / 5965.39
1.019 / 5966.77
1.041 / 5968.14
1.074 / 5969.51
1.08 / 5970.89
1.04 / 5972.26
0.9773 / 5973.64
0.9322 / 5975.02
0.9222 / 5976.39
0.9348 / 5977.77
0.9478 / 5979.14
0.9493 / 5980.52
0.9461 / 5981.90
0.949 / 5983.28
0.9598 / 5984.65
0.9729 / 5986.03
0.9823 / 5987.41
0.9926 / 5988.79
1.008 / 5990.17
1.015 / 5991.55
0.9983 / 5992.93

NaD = 5.3 A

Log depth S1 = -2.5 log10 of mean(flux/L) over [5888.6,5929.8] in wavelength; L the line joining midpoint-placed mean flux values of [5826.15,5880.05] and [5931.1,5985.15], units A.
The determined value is 0.15 mag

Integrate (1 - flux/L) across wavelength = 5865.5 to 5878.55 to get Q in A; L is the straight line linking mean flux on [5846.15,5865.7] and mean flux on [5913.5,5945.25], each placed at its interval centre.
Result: 1.1 A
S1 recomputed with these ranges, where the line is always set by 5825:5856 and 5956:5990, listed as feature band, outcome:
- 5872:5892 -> 0.21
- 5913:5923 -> 0.05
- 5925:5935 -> 0.03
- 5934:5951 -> -0.02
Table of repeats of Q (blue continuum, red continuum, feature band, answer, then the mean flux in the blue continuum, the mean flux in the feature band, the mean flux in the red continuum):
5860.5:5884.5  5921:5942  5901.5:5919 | 1.0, 0.939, 0.921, 0.999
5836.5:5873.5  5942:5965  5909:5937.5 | 0.8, 1.01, 0.978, 1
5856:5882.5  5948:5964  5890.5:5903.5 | 3.1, 0.948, 0.729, 0.985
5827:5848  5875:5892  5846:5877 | -1.9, 1.04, 0.99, 0.836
